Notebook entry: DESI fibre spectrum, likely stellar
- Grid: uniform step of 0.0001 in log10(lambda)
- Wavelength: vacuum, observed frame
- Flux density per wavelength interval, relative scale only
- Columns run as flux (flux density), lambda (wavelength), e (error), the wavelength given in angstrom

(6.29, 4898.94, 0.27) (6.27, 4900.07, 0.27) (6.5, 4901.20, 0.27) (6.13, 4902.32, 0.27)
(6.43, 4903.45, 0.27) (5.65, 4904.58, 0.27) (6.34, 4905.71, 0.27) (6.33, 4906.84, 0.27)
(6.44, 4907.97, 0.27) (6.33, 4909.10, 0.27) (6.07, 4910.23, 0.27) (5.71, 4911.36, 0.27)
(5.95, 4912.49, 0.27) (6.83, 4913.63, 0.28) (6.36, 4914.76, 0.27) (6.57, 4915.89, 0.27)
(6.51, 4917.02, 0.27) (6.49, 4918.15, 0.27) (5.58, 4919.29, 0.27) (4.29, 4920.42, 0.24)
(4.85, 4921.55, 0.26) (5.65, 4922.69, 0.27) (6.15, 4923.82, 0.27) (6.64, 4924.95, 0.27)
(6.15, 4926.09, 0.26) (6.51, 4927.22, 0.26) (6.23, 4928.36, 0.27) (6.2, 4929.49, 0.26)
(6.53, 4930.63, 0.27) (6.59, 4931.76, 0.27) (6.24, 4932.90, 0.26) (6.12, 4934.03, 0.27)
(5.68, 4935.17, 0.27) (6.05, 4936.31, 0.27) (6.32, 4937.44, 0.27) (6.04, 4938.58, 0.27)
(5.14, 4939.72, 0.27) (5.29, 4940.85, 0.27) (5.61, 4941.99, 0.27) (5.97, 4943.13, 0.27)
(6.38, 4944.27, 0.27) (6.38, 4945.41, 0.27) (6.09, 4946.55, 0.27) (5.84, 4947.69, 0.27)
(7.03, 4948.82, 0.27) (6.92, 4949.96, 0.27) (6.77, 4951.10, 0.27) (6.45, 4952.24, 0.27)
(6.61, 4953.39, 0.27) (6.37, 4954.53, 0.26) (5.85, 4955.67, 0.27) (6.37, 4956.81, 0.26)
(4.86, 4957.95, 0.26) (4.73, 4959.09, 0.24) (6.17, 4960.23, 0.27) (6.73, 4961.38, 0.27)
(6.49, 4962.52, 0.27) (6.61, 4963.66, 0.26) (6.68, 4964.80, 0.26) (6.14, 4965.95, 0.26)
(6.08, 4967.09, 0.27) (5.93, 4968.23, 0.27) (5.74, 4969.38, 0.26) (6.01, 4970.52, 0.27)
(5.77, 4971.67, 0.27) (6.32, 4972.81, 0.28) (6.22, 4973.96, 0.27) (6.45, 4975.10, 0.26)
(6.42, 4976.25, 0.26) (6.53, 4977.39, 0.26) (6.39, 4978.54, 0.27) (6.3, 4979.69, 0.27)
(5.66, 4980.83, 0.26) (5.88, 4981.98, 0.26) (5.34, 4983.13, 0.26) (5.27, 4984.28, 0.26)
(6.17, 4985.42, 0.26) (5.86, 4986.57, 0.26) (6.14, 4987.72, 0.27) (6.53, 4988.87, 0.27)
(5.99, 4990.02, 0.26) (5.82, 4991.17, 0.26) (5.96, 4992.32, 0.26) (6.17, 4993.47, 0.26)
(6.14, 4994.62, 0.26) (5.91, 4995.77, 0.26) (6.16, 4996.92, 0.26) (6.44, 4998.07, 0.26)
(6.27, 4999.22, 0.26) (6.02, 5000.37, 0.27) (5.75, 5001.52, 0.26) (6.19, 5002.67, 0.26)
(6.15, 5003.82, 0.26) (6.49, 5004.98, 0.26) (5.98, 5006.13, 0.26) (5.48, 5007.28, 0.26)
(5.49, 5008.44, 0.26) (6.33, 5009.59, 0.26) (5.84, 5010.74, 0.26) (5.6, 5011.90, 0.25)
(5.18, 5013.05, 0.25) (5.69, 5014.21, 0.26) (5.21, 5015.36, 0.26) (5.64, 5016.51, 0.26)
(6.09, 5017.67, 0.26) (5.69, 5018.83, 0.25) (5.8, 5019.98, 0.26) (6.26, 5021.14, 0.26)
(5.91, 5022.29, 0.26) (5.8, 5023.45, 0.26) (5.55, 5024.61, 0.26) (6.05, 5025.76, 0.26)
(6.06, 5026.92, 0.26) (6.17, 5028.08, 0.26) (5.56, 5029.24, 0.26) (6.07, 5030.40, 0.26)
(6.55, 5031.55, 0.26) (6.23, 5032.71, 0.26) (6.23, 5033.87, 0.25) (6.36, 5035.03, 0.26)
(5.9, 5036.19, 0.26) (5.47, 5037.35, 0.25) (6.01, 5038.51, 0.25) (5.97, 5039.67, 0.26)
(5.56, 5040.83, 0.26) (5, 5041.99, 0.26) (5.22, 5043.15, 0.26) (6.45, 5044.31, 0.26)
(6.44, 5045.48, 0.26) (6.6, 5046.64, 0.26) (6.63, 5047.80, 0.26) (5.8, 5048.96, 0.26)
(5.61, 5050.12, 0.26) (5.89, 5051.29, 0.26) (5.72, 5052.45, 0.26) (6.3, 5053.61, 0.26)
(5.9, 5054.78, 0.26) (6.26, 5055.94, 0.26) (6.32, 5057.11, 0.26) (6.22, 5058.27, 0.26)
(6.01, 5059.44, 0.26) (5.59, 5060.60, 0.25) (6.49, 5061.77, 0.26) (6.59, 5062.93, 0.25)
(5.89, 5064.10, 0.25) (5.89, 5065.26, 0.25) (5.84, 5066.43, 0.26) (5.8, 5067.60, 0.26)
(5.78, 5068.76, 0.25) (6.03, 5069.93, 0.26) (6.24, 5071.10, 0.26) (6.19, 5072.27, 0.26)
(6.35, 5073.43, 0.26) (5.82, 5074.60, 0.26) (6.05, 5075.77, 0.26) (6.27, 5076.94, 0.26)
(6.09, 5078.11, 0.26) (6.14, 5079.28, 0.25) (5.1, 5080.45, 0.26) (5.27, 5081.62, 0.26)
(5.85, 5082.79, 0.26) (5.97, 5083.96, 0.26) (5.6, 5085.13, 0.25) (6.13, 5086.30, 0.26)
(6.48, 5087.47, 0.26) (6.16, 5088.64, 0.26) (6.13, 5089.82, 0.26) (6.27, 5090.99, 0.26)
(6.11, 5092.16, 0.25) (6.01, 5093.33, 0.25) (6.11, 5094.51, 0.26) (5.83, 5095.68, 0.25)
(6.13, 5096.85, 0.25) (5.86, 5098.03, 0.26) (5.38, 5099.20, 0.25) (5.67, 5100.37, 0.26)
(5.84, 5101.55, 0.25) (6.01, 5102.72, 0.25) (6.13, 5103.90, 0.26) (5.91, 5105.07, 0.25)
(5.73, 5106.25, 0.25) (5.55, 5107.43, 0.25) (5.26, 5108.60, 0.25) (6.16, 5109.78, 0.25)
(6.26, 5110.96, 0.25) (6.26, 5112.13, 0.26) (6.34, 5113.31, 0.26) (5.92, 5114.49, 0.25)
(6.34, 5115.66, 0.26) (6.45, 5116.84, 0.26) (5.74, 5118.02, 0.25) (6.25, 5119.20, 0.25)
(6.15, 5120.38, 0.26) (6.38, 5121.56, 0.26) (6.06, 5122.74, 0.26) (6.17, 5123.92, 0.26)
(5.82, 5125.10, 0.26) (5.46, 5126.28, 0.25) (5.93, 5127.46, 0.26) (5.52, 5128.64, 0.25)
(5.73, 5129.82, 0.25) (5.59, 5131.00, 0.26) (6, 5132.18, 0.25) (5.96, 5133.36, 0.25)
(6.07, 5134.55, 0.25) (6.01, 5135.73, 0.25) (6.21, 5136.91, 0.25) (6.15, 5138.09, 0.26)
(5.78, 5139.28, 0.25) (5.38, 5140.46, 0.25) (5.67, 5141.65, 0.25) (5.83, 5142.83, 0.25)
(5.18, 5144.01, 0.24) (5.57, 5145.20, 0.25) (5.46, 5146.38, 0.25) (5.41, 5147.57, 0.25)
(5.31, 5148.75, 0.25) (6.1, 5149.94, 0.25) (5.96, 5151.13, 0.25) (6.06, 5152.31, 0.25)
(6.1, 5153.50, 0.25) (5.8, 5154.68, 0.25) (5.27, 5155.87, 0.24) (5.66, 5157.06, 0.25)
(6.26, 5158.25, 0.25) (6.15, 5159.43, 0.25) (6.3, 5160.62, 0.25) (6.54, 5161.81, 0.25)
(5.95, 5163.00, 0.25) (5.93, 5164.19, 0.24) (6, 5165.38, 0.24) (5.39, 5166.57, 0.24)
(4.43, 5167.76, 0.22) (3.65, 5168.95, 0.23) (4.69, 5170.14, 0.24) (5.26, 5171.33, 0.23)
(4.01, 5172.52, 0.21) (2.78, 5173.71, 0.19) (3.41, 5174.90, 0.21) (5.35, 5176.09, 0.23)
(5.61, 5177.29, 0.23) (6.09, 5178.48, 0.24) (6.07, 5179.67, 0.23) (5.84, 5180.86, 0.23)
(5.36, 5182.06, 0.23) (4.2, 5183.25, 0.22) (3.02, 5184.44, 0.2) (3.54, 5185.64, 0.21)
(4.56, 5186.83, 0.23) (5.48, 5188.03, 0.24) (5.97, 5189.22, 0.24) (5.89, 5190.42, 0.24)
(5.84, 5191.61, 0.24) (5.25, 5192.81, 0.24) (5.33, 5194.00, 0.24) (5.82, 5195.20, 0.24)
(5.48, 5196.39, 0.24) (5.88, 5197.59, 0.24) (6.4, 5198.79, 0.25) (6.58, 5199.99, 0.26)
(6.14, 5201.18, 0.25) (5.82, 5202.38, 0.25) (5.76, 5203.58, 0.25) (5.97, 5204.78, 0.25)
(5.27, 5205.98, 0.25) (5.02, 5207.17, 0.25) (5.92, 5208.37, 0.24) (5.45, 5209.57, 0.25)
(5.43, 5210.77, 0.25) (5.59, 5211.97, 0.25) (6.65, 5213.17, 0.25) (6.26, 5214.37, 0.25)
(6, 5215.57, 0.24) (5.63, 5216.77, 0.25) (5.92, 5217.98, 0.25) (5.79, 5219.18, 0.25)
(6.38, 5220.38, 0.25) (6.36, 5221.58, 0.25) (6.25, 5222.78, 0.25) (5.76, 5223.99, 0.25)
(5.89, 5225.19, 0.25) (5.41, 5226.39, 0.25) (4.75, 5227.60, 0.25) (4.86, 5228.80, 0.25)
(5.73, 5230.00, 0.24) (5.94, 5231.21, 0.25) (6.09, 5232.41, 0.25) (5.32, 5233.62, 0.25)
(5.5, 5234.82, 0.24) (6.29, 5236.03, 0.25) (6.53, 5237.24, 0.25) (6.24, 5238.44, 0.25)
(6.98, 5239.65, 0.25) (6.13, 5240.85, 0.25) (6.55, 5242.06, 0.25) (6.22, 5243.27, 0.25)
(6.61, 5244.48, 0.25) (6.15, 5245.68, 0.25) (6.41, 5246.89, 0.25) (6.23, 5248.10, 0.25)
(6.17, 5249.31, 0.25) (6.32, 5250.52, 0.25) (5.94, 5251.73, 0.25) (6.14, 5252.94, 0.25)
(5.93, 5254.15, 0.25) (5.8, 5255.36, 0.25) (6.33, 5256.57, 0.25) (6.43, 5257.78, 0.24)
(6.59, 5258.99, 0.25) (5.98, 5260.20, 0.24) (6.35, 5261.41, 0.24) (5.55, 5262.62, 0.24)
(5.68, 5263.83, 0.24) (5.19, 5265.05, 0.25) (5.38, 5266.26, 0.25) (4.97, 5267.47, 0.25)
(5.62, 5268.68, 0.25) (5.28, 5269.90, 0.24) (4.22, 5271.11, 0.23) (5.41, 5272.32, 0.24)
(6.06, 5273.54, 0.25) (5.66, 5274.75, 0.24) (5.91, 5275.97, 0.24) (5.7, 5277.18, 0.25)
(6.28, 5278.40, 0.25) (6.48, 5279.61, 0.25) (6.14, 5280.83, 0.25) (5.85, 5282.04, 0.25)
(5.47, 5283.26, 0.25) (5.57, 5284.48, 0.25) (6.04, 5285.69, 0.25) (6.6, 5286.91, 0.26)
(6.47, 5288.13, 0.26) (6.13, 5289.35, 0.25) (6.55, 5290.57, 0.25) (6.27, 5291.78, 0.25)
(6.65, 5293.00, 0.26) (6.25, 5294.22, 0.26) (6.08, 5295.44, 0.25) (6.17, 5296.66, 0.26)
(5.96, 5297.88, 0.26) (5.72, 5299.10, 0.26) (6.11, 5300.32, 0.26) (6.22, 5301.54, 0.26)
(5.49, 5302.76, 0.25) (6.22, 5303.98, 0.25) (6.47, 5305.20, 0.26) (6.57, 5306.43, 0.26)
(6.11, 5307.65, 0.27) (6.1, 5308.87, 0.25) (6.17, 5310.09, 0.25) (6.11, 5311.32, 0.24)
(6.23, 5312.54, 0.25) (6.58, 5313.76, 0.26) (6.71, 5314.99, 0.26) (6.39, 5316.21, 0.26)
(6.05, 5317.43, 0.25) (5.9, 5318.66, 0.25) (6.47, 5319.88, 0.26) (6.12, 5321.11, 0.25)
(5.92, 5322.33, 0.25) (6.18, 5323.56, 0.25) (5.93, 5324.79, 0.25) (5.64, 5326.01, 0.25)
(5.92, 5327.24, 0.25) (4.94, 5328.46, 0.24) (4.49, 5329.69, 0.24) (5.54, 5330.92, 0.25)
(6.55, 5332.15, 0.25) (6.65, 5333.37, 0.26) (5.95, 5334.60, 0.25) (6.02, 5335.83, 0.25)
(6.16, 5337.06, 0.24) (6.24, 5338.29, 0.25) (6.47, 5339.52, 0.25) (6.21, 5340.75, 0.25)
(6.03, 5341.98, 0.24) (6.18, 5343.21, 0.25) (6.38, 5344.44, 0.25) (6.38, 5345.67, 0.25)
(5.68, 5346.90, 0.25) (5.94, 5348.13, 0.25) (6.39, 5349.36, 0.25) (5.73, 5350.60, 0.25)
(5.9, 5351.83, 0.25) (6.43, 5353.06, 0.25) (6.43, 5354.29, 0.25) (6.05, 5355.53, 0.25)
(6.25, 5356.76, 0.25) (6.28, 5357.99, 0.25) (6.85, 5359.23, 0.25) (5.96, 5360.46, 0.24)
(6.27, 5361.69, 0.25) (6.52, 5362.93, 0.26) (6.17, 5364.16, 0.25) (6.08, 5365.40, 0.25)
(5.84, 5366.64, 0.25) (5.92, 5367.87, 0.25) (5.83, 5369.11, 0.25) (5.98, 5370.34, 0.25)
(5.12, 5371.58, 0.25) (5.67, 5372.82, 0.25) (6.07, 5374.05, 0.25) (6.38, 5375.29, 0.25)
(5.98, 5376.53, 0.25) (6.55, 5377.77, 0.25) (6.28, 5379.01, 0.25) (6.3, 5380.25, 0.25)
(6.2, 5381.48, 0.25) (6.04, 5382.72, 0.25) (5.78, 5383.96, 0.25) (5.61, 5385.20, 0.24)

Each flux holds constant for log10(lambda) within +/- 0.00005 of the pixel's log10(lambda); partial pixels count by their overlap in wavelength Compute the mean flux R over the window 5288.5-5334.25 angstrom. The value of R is 6.1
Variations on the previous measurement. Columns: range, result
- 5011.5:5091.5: 5.96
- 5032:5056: 5.98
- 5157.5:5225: 5.5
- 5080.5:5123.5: 5.98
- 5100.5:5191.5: 5.6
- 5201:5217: 5.77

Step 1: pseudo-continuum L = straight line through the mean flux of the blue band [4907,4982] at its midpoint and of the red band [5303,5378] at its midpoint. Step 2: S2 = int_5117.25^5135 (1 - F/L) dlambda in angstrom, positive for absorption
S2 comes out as 0.54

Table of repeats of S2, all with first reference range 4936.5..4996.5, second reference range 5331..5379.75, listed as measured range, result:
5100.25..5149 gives 1.9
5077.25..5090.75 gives 0.4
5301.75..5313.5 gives -0.1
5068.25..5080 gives 0.0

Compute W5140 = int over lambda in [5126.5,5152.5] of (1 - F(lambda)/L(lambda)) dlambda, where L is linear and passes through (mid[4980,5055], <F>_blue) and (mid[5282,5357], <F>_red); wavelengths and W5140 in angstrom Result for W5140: 1.1 angstrom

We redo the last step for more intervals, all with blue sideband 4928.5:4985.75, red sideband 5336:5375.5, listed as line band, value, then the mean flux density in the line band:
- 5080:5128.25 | 1.3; 5.96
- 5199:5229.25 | 1.5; 5.81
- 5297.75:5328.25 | 0.0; 6.12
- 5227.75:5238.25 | 0.6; 5.76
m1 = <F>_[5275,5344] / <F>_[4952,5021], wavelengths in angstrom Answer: 1.0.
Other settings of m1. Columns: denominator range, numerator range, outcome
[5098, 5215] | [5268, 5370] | 1.07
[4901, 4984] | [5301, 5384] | 1.00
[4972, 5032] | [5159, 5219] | 0.91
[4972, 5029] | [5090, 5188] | 0.94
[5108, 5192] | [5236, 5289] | 1.07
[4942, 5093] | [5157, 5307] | 0.96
